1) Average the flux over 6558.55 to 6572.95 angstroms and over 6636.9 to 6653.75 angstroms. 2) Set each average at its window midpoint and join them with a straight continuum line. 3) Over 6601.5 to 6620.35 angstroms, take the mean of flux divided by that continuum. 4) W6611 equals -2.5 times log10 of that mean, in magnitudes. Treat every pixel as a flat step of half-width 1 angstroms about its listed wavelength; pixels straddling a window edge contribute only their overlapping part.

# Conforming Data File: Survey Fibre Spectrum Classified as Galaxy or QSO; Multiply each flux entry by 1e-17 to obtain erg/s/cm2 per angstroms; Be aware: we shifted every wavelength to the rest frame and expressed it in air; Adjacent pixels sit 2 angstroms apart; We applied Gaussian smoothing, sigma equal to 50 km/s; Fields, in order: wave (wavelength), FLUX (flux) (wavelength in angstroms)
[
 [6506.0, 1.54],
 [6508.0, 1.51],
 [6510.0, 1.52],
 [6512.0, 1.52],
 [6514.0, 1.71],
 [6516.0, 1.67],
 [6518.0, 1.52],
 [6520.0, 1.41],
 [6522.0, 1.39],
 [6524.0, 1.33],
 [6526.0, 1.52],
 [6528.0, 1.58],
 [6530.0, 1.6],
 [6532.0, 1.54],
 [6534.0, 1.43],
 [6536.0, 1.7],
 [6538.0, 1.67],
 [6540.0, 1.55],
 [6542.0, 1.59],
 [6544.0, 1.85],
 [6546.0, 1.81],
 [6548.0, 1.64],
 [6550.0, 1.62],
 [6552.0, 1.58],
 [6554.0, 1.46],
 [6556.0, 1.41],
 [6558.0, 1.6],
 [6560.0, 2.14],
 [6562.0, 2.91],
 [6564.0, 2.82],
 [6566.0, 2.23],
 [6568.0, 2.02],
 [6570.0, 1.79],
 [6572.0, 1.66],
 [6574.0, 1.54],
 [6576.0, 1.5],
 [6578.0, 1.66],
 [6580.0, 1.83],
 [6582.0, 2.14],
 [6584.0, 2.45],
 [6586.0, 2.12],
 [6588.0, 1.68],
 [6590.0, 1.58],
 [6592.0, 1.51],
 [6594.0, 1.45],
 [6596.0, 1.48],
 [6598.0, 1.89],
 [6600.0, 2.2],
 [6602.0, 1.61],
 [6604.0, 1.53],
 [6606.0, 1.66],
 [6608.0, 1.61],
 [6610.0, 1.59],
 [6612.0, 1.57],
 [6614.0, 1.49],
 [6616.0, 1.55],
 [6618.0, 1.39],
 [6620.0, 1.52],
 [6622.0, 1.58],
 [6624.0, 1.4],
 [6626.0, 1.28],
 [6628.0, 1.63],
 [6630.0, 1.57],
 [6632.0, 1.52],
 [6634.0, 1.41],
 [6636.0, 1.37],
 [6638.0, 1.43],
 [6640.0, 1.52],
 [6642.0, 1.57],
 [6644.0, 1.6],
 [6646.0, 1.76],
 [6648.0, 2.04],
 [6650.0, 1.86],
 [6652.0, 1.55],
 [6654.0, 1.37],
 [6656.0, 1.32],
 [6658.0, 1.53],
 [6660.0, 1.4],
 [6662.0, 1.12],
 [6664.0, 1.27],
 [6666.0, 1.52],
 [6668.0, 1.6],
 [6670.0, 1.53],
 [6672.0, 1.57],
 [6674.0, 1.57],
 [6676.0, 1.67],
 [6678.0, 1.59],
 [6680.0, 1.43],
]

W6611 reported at 0.22 mag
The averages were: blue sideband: 2.21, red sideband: 1.65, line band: 1.55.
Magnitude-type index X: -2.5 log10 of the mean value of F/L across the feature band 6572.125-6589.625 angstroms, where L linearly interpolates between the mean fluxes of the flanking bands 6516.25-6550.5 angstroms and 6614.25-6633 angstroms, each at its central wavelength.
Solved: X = -0.202 mag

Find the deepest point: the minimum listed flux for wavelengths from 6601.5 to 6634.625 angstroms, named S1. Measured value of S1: 1.28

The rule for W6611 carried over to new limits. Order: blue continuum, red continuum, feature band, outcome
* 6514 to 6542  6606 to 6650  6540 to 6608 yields -0.17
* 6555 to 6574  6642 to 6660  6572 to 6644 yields 0.13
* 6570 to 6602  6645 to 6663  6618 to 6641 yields 0.11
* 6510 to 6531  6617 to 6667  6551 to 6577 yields -0.24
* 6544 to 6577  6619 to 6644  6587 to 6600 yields 0.03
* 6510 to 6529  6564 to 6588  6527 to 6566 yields -0.03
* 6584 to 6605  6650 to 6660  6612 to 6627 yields 0.12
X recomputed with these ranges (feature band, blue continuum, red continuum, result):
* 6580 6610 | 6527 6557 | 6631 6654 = -0.11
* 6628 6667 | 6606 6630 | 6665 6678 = 0.03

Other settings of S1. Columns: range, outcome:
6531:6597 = 1.41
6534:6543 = 1.43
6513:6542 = 1.33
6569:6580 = 1.5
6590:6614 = 1.45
